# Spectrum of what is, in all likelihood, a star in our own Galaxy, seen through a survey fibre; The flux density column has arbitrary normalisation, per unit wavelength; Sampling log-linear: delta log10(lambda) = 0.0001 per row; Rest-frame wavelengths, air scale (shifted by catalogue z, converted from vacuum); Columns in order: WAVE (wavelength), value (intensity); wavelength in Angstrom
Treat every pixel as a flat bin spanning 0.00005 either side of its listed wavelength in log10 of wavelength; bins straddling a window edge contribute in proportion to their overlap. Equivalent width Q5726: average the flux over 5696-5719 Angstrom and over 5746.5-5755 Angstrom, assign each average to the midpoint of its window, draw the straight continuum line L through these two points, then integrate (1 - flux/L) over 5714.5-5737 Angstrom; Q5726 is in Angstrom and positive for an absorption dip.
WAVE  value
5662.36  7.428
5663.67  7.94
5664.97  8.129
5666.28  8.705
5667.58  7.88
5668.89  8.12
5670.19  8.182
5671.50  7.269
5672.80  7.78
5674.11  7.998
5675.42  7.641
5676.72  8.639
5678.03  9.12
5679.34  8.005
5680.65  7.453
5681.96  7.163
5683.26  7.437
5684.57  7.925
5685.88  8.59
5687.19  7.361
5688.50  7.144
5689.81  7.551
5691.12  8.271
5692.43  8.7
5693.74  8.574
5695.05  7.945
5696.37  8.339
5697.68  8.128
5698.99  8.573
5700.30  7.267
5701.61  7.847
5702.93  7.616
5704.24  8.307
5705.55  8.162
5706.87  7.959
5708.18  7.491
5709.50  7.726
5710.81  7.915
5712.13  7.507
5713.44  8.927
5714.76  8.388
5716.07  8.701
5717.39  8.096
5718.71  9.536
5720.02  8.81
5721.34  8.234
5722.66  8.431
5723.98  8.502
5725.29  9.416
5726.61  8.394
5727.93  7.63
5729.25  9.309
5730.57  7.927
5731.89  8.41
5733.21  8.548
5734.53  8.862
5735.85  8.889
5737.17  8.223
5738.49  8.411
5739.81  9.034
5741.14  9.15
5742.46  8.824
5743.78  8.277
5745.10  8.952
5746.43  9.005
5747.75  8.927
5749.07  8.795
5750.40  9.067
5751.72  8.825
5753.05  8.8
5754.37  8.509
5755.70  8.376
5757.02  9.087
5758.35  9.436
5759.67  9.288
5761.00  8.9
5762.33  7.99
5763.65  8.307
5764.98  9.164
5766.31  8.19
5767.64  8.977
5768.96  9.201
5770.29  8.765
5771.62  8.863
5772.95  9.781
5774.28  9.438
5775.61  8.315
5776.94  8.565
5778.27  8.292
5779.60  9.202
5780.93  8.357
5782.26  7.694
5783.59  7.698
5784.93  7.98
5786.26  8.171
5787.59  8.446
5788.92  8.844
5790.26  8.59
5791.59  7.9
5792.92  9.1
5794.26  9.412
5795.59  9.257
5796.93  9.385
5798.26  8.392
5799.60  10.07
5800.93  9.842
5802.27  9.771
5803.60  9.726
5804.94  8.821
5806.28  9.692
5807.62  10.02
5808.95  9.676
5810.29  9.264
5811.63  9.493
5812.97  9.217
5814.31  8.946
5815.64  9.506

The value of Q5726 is -0.5 Angstrom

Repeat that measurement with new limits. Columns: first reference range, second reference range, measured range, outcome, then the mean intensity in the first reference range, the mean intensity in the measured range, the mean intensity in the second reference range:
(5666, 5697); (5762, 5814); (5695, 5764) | -0.7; 7.98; 8.5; 8.93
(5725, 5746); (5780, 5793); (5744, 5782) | -1.7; 8.63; 8.82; 8.26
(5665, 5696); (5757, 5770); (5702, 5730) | 0.1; 7.98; 8.33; 8.84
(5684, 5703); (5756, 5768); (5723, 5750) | -0.6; 8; 8.67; 8.8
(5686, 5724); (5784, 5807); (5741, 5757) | -0.4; 8.14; 8.8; 9.01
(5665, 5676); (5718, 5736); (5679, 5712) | 1.4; 7.96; 7.89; 8.63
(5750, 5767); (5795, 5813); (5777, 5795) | 1.5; 8.76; 8.45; 9.48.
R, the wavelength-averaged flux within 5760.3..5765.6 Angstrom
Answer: 8.59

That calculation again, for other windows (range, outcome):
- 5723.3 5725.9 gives 8.97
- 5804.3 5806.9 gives 9.24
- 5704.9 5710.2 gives 7.83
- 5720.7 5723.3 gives 8.32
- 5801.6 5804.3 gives 9.74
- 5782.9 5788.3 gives 8.08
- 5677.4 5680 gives 8.54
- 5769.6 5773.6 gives 9.13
